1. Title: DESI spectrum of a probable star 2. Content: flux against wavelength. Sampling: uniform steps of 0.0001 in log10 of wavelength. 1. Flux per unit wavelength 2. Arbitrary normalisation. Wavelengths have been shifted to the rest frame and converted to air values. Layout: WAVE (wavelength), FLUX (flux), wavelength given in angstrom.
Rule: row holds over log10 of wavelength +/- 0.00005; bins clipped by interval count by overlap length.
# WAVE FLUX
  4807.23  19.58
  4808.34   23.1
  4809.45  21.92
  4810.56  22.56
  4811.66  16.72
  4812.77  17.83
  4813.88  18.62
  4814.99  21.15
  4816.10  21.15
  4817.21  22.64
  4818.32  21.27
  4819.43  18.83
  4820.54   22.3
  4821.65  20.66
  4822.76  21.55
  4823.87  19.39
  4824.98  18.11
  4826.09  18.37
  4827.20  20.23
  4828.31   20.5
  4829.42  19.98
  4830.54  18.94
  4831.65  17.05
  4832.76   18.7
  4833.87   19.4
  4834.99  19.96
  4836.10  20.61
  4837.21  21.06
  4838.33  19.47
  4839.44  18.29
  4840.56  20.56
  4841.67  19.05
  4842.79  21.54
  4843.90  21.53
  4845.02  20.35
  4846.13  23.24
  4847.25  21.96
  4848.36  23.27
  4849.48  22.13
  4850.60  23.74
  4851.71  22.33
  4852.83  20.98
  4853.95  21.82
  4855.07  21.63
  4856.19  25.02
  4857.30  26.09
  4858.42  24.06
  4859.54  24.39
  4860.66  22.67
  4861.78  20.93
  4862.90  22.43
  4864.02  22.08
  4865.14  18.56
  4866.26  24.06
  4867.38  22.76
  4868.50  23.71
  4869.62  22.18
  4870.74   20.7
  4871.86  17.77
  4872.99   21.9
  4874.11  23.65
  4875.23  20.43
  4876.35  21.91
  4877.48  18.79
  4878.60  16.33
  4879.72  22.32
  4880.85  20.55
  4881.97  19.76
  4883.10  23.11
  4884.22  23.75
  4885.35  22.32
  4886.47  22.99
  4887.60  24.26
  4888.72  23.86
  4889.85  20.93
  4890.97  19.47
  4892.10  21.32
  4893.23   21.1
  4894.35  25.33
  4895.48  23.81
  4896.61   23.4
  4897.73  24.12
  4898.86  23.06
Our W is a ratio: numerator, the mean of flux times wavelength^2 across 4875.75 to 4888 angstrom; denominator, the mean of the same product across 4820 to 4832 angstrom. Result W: 1.1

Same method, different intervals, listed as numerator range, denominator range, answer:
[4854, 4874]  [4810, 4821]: 1.13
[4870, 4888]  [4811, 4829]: 1.09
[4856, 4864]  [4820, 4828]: 1.19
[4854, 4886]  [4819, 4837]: 1.13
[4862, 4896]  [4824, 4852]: 1.08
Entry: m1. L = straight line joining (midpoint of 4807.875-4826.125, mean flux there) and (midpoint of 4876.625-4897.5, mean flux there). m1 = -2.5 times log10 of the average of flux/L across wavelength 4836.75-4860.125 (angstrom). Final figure -0.05 mag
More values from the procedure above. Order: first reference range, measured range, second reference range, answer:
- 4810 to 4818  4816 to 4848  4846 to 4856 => 0.05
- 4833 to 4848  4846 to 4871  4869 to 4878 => -0.10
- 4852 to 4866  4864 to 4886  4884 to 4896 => 0.06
